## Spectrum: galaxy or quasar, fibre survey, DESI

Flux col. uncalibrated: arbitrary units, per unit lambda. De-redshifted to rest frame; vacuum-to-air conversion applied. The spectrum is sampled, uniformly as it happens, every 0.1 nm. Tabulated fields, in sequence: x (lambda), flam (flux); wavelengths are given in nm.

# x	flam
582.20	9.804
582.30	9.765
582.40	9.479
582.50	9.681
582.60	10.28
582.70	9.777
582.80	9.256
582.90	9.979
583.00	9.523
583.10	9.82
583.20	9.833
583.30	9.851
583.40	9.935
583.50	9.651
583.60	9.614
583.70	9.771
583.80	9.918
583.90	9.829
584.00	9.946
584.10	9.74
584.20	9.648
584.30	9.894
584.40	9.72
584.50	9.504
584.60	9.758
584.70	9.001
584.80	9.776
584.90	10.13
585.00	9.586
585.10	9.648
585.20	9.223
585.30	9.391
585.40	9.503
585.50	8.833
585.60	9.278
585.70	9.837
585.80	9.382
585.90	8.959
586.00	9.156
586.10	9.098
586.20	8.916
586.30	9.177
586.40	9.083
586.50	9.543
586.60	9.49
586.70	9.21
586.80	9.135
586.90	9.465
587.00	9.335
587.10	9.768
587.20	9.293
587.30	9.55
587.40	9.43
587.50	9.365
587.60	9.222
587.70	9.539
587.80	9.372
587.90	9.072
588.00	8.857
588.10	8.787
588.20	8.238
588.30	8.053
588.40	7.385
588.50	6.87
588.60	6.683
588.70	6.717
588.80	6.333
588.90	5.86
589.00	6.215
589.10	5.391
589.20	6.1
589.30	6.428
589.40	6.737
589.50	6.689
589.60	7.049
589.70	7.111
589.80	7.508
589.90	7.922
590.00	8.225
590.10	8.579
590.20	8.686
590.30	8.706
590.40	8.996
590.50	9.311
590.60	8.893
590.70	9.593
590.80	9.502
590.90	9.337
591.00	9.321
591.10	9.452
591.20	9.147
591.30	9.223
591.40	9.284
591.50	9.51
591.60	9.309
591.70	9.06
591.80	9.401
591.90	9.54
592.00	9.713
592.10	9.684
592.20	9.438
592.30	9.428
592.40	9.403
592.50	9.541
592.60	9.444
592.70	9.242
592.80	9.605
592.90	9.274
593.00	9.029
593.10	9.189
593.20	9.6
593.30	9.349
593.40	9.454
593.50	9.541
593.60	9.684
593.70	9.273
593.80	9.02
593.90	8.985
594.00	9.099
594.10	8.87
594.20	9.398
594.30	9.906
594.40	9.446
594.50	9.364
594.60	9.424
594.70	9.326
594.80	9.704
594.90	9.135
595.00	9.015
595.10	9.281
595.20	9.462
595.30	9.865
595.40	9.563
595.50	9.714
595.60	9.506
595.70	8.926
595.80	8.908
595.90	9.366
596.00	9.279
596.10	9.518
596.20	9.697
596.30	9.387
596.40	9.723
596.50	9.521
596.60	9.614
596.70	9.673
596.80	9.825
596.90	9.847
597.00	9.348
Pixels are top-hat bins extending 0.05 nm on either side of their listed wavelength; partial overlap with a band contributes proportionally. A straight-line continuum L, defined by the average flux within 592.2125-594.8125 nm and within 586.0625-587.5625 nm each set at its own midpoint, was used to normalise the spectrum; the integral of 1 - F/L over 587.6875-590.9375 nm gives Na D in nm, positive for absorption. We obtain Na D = 0.53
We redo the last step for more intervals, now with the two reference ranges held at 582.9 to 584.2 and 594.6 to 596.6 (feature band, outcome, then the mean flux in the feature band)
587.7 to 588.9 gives 0.22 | 7.84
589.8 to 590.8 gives 0.09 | 8.74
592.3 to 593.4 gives 0.02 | 9.37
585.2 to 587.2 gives 0.09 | 9.29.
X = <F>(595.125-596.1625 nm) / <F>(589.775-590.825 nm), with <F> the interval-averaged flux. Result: 1.08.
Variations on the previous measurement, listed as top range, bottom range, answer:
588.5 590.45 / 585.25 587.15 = 0.77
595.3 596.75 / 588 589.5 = 1.37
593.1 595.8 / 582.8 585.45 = 0.97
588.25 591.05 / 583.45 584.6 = 0.78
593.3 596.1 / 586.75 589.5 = 1.17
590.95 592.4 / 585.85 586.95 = 1.02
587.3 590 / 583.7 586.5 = 0.80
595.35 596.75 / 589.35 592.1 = 1.08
